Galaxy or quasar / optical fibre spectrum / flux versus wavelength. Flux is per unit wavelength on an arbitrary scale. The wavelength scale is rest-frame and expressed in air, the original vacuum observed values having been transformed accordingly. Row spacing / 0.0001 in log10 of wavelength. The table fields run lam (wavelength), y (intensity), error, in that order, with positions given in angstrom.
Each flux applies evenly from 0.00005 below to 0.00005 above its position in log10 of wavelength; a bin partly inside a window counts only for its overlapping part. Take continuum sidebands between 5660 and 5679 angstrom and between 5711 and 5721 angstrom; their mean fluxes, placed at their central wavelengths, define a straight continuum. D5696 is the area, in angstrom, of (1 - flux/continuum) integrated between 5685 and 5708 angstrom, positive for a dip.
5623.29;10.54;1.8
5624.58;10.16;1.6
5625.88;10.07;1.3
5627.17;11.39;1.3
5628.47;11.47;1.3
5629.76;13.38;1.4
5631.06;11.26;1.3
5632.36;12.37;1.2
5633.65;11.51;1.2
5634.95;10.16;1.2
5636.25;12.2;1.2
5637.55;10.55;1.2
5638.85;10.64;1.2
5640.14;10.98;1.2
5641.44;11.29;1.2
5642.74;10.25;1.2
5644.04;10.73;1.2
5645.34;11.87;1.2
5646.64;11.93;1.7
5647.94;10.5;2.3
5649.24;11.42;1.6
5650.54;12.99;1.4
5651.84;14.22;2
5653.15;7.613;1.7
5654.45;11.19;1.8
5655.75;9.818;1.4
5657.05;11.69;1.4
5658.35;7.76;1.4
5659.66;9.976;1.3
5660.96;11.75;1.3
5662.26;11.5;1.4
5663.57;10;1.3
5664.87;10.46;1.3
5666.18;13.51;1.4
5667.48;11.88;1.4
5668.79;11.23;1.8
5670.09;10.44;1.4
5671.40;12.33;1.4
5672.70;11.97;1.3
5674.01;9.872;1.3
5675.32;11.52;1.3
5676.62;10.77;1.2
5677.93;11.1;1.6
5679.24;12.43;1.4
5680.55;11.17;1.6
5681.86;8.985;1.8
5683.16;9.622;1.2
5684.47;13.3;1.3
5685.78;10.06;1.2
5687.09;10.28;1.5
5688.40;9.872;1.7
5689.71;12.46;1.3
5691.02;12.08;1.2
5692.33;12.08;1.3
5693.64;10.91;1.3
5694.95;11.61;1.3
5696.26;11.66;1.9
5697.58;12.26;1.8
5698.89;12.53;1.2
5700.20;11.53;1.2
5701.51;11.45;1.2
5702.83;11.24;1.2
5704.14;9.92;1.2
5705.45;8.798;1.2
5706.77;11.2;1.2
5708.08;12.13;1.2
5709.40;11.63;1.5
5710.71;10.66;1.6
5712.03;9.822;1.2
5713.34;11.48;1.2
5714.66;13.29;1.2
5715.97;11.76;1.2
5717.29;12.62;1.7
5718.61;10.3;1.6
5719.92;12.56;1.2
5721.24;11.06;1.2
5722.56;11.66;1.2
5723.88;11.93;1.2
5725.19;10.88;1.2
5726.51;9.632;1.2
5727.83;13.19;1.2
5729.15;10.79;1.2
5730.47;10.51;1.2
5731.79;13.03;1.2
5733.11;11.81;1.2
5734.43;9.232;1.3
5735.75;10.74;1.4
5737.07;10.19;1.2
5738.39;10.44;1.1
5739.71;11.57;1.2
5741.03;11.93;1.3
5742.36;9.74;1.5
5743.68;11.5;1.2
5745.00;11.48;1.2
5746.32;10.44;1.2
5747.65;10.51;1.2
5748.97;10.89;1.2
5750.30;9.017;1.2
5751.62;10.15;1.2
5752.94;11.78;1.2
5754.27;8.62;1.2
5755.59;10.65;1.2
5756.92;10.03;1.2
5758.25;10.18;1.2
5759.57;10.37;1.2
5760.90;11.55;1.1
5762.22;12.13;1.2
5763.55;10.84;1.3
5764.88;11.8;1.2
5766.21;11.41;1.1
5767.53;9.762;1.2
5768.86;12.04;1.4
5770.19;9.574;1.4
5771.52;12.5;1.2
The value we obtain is 0.6 angstrom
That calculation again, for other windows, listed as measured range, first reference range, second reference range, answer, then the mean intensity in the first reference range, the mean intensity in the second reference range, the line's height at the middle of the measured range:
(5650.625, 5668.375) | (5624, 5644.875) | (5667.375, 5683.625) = 0.2 angstrom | 11.2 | 11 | 11.1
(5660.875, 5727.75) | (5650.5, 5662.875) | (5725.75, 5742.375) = -2.5 angstrom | 10.7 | 11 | 10.9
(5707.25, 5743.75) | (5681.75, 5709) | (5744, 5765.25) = -1.2 angstrom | 11.2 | 10.7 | 10.9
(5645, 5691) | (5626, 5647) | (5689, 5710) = 1.3 angstrom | 11.3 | 11.5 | 11.4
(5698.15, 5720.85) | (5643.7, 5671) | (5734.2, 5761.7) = -1.2 angstrom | 11.1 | 10.6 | 10.8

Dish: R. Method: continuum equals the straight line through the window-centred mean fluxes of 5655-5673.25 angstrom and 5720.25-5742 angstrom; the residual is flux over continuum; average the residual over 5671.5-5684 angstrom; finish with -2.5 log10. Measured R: 0.01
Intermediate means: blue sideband 11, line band 10.9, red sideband 11.2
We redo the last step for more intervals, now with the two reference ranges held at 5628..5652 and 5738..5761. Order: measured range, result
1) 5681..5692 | 0.02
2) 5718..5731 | -0.05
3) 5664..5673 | -0.04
